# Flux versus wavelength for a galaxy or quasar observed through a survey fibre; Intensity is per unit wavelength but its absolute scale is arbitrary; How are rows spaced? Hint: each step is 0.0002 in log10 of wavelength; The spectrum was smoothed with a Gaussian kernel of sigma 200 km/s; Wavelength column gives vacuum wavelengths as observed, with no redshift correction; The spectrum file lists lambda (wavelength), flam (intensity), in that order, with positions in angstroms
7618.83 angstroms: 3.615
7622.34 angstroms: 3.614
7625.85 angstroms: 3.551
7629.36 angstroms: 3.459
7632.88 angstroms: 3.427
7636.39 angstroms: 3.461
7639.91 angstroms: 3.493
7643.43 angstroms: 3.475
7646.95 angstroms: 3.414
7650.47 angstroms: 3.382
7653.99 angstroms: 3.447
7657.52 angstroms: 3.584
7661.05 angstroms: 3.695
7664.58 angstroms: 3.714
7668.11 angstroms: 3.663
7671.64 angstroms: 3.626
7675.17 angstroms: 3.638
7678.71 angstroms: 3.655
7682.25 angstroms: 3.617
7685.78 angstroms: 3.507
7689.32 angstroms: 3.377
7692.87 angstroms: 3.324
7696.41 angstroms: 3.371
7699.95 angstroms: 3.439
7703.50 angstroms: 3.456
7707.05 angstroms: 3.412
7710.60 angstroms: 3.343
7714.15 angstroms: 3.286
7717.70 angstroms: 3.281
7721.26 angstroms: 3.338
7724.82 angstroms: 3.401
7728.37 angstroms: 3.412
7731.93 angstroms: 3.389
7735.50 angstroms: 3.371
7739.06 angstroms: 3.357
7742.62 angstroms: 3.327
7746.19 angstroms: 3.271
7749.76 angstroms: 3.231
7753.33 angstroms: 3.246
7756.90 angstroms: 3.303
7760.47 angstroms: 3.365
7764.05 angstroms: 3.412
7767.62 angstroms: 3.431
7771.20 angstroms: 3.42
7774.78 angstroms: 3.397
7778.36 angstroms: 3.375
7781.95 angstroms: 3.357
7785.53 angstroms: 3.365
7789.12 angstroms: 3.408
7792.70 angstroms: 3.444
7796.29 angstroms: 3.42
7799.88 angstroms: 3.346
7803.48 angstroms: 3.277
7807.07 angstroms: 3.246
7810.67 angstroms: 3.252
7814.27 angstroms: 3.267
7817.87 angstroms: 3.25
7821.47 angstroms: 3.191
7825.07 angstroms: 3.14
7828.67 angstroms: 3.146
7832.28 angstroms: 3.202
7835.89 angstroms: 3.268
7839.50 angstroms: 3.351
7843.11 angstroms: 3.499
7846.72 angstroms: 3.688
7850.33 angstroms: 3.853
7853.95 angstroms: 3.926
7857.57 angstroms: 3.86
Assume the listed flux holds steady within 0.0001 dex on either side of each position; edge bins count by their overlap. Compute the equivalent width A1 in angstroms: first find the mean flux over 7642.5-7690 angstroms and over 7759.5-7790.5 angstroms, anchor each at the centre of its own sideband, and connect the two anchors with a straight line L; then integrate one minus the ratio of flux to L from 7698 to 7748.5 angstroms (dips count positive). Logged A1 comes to 1.6 angstroms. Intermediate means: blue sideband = 3.56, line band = 3.36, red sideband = 3.39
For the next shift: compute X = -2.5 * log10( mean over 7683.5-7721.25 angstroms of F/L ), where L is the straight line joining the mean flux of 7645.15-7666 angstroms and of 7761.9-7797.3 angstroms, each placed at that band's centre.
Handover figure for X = 0.03 mag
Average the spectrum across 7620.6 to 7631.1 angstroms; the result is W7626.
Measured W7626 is 3.54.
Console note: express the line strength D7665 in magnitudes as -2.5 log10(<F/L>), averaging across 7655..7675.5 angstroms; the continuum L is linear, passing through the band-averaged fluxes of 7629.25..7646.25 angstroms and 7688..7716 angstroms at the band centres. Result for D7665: -0.07 mag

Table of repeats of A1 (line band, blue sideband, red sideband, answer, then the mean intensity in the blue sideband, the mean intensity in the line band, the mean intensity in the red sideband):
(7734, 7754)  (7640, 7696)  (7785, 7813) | 0.7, 3.54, 3.3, 3.34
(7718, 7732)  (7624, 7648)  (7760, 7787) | 0.2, 3.47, 3.37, 3.39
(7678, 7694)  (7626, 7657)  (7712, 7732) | -0.4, 3.46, 3.49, 3.35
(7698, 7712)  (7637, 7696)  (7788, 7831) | 0.2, 3.53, 3.41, 3.28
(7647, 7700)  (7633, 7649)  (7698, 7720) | -1.9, 3.46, 3.54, 3.37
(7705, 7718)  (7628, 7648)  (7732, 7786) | 0.2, 3.46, 3.34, 3.35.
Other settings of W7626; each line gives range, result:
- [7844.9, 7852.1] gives 3.77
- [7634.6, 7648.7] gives 3.46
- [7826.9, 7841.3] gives 3.24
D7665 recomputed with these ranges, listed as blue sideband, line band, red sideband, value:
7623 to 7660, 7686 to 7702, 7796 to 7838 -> 0.01 mag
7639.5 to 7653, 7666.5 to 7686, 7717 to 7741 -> -0.07 mag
